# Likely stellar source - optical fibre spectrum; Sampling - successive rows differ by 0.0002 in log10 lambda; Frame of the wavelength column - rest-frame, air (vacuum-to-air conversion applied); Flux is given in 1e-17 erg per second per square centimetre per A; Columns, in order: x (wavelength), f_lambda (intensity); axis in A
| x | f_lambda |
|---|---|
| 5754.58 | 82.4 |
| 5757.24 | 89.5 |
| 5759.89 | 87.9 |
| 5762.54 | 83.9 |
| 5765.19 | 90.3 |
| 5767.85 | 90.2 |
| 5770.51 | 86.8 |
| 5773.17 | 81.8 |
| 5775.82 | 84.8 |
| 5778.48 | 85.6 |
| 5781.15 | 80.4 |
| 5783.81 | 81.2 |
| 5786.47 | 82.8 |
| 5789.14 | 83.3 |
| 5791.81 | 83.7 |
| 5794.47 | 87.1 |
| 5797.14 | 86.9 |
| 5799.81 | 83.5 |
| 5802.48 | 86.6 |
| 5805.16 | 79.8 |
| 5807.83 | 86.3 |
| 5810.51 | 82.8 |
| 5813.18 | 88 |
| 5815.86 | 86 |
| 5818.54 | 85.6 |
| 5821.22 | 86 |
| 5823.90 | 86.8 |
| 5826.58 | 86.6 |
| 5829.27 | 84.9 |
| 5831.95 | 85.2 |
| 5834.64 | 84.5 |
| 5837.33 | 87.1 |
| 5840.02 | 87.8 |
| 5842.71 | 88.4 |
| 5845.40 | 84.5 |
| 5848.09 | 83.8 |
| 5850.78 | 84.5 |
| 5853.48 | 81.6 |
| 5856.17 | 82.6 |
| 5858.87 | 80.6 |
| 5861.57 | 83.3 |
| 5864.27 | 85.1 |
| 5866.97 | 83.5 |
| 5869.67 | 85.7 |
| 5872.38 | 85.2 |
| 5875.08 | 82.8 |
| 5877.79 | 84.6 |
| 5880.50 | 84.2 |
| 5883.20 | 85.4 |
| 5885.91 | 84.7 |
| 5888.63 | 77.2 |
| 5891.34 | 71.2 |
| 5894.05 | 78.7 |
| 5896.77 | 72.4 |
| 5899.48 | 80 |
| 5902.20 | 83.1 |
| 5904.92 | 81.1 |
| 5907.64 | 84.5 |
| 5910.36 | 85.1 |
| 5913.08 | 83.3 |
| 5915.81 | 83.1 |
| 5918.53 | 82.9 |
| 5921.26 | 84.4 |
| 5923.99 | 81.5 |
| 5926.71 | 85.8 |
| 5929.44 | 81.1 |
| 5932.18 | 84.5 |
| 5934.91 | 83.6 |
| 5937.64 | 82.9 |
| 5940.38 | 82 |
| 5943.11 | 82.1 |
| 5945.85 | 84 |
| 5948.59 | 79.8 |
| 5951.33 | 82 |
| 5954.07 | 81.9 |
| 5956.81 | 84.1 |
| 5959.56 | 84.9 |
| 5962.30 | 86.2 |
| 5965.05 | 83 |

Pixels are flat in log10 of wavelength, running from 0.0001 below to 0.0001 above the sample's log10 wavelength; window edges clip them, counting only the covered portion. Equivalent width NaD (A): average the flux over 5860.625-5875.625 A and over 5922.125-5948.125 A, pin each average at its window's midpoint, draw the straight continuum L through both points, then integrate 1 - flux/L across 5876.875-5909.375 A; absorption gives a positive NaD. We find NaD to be 1.3 A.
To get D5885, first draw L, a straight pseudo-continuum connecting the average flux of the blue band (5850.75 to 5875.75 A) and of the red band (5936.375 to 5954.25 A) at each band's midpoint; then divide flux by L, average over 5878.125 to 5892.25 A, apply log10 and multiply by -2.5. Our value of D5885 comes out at 0.03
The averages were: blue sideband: 83.5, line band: 81.1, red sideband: 82.1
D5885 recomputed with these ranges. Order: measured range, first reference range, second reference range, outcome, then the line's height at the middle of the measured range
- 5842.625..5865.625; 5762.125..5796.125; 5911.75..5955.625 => 0.00 mag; 83.8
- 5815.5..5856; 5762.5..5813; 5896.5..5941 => -0.02 mag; 84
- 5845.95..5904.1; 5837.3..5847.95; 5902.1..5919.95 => 0.04 mag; 85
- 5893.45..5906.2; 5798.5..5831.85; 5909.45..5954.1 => 0.06 mag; 83.6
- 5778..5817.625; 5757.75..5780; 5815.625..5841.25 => 0.03 mag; 86.3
